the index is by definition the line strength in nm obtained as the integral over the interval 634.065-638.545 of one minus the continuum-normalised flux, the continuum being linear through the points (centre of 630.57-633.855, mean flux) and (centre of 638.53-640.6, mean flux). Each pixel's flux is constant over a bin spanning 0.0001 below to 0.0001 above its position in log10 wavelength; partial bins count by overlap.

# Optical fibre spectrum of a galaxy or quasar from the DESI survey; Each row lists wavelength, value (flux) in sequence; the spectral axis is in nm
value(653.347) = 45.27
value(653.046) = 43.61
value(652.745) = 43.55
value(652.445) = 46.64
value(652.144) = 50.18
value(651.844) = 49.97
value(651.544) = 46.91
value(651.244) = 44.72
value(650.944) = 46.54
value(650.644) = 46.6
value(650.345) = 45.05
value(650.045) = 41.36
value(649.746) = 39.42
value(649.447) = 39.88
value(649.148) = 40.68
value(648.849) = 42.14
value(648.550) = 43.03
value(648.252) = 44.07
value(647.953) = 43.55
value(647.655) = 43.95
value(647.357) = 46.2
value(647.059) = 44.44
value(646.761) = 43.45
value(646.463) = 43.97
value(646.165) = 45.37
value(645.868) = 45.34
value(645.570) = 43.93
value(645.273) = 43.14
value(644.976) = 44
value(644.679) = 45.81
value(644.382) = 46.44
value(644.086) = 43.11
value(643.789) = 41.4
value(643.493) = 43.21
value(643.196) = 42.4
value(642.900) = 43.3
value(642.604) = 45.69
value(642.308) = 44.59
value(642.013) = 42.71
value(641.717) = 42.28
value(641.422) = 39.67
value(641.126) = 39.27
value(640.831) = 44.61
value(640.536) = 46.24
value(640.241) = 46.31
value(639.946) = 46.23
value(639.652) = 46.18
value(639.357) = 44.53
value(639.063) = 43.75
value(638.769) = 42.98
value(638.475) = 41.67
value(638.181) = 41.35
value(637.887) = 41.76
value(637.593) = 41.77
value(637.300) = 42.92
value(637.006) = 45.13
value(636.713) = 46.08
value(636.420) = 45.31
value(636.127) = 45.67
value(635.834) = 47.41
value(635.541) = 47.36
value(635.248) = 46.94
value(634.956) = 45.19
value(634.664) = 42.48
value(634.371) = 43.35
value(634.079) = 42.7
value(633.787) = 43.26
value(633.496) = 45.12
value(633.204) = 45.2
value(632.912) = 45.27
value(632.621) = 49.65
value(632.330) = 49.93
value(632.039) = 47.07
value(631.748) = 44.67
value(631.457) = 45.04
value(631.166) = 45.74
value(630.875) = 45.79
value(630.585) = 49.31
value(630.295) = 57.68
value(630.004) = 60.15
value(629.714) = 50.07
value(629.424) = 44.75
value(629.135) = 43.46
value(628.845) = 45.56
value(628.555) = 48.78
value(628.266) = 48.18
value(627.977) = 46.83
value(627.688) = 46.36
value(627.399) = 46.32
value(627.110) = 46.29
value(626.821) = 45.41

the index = 0.13 nm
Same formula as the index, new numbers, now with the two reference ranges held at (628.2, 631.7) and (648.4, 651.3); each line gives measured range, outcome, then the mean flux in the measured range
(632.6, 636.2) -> 0.161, 45.2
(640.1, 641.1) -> 0.013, 44.9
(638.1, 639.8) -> 0.093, 43.5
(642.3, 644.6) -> 0.049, 43.8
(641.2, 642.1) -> 0.079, 41.3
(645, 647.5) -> -0.030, 44.4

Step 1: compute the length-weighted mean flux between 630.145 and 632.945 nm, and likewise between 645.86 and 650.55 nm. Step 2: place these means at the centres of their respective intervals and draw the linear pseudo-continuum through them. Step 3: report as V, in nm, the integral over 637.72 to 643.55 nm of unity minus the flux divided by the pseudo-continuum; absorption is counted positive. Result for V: 0.259 nm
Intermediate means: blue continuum 48.1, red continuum 43.2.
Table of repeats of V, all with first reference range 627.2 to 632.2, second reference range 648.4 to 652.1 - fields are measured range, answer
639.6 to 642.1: 0.12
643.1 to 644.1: 0.06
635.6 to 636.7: 0.01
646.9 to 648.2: 0.00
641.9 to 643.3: 0.05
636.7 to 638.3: 0.12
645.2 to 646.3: 0.01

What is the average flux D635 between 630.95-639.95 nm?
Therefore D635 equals 44.9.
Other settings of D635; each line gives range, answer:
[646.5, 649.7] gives 43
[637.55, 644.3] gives 43.3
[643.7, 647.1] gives 44.2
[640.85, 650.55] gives 43.3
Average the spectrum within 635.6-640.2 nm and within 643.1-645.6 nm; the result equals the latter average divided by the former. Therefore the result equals 1.0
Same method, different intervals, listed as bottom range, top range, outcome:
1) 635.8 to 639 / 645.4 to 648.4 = 1.02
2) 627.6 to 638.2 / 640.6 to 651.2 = 0.94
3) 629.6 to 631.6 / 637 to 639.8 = 0.85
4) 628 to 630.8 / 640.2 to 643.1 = 0.87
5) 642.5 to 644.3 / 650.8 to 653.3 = 1.07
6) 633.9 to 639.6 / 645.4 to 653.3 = 1.01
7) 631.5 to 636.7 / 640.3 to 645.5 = 0.95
